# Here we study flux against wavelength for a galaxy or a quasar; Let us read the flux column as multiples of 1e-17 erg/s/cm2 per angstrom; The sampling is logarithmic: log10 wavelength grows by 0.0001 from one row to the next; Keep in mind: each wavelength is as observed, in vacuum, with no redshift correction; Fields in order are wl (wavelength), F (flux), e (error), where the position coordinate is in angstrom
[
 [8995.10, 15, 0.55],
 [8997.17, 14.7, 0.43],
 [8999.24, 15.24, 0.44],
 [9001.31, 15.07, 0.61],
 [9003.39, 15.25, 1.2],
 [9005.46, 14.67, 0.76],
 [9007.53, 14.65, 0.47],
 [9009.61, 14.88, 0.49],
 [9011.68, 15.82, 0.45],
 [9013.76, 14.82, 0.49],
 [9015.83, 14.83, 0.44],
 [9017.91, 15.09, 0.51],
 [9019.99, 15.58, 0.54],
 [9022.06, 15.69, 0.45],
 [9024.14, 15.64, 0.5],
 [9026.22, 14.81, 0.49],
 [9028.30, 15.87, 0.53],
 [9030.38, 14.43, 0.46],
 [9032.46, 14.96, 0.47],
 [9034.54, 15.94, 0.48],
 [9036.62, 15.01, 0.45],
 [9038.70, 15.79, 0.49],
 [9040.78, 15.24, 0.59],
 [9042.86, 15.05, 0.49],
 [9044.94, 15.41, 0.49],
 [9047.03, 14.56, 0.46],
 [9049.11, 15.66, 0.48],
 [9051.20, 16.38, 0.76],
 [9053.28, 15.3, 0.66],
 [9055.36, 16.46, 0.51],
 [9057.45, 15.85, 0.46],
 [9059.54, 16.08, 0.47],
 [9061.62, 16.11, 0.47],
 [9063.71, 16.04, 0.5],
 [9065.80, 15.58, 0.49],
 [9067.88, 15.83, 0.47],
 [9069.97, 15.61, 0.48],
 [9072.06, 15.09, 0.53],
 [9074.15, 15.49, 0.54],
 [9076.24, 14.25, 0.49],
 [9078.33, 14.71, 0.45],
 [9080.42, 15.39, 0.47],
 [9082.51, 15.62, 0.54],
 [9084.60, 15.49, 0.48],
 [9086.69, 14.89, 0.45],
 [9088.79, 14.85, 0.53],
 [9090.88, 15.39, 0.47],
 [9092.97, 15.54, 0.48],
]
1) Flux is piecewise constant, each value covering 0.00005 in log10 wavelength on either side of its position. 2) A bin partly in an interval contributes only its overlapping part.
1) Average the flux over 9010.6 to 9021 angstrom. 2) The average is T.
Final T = 15.2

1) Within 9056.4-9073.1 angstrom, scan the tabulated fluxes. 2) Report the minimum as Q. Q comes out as 15.09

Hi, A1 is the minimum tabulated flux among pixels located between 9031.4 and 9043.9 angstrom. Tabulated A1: 14.96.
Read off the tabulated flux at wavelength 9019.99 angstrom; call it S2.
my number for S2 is 15.58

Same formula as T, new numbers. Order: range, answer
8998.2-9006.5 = 15.1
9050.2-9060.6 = 16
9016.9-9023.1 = 15.5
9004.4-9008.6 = 14.7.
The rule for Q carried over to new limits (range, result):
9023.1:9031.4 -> 14.43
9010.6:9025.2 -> 14.82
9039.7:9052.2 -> 14.56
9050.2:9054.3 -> 15.3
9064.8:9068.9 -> 15.58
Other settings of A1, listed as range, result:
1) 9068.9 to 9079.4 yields 14.25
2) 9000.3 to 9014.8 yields 14.65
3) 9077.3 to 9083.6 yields 14.71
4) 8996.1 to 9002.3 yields 14.7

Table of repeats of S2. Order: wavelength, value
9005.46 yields 14.67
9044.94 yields 15.41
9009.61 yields 14.88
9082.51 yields 15.62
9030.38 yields 14.43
